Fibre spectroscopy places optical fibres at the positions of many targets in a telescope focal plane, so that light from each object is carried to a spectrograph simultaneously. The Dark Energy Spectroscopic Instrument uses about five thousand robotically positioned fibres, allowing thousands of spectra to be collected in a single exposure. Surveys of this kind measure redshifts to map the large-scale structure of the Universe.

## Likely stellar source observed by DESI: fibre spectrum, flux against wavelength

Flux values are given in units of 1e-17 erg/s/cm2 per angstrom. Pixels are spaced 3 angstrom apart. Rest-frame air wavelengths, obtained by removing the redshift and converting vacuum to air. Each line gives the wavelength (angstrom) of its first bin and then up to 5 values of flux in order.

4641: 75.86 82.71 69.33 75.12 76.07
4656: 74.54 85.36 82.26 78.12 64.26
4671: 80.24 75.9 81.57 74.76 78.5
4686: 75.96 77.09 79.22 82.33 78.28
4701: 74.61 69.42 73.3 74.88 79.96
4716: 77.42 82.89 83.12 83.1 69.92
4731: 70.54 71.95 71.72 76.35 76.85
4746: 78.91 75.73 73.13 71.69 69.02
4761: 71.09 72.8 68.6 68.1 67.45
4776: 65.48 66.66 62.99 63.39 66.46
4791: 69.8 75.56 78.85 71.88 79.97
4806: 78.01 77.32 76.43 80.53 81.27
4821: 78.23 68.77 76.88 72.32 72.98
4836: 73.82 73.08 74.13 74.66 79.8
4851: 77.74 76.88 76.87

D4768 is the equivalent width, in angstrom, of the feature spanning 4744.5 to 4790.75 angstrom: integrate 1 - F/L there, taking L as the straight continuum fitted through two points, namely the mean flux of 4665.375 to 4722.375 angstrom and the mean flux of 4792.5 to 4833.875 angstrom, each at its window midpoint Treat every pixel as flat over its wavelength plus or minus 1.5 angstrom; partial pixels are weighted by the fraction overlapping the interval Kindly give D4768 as 4.3 angstrom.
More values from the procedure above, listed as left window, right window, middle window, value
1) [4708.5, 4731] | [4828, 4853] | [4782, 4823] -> 0.67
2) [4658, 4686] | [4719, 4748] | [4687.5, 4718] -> 0.07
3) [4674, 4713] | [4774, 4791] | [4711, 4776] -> -3.35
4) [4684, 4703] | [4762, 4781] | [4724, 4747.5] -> -0.73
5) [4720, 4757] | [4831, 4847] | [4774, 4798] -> 1.99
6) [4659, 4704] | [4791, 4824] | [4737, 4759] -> 0.78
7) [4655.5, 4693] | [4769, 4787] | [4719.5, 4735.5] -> -1.05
